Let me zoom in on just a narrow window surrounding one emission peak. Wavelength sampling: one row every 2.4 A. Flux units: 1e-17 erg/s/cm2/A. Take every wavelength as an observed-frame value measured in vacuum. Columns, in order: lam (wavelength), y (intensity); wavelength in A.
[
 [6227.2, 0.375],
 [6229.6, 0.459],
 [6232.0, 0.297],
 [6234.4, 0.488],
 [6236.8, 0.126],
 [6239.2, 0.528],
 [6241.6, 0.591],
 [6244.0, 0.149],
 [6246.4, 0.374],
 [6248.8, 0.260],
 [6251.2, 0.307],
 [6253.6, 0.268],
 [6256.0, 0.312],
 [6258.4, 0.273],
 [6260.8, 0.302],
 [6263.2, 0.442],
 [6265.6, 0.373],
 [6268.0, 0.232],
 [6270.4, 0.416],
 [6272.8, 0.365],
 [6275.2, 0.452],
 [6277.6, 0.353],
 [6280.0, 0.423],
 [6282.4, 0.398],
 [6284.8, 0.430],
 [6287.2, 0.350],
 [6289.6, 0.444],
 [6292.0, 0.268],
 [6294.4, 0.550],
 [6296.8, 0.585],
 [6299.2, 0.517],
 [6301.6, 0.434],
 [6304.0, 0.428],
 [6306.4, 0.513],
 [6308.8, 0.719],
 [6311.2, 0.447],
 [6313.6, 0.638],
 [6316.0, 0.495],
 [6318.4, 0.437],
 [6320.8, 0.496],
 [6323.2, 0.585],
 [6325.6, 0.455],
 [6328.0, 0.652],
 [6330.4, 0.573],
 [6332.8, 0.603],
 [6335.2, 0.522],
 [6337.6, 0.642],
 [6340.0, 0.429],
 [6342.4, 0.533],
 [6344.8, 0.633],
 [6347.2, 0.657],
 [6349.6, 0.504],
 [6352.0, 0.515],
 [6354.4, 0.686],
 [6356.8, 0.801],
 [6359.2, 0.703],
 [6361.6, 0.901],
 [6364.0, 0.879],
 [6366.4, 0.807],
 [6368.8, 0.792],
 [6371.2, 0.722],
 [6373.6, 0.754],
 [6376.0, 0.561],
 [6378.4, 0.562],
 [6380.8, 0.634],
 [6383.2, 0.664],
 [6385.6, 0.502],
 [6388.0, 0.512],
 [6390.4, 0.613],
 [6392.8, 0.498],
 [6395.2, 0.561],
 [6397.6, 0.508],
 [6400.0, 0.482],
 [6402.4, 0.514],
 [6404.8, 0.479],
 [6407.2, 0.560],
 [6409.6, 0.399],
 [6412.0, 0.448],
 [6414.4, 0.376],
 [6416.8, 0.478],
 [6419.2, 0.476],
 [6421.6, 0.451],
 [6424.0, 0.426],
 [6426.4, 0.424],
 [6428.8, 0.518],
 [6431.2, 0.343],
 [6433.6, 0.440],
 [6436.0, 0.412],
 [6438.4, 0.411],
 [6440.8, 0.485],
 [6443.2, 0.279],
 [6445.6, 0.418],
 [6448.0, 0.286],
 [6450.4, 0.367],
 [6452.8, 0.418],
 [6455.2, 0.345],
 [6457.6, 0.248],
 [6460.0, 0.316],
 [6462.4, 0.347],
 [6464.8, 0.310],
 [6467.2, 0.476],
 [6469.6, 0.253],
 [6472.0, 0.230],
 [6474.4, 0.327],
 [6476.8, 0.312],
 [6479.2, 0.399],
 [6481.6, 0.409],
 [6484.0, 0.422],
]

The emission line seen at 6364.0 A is C III] 1909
